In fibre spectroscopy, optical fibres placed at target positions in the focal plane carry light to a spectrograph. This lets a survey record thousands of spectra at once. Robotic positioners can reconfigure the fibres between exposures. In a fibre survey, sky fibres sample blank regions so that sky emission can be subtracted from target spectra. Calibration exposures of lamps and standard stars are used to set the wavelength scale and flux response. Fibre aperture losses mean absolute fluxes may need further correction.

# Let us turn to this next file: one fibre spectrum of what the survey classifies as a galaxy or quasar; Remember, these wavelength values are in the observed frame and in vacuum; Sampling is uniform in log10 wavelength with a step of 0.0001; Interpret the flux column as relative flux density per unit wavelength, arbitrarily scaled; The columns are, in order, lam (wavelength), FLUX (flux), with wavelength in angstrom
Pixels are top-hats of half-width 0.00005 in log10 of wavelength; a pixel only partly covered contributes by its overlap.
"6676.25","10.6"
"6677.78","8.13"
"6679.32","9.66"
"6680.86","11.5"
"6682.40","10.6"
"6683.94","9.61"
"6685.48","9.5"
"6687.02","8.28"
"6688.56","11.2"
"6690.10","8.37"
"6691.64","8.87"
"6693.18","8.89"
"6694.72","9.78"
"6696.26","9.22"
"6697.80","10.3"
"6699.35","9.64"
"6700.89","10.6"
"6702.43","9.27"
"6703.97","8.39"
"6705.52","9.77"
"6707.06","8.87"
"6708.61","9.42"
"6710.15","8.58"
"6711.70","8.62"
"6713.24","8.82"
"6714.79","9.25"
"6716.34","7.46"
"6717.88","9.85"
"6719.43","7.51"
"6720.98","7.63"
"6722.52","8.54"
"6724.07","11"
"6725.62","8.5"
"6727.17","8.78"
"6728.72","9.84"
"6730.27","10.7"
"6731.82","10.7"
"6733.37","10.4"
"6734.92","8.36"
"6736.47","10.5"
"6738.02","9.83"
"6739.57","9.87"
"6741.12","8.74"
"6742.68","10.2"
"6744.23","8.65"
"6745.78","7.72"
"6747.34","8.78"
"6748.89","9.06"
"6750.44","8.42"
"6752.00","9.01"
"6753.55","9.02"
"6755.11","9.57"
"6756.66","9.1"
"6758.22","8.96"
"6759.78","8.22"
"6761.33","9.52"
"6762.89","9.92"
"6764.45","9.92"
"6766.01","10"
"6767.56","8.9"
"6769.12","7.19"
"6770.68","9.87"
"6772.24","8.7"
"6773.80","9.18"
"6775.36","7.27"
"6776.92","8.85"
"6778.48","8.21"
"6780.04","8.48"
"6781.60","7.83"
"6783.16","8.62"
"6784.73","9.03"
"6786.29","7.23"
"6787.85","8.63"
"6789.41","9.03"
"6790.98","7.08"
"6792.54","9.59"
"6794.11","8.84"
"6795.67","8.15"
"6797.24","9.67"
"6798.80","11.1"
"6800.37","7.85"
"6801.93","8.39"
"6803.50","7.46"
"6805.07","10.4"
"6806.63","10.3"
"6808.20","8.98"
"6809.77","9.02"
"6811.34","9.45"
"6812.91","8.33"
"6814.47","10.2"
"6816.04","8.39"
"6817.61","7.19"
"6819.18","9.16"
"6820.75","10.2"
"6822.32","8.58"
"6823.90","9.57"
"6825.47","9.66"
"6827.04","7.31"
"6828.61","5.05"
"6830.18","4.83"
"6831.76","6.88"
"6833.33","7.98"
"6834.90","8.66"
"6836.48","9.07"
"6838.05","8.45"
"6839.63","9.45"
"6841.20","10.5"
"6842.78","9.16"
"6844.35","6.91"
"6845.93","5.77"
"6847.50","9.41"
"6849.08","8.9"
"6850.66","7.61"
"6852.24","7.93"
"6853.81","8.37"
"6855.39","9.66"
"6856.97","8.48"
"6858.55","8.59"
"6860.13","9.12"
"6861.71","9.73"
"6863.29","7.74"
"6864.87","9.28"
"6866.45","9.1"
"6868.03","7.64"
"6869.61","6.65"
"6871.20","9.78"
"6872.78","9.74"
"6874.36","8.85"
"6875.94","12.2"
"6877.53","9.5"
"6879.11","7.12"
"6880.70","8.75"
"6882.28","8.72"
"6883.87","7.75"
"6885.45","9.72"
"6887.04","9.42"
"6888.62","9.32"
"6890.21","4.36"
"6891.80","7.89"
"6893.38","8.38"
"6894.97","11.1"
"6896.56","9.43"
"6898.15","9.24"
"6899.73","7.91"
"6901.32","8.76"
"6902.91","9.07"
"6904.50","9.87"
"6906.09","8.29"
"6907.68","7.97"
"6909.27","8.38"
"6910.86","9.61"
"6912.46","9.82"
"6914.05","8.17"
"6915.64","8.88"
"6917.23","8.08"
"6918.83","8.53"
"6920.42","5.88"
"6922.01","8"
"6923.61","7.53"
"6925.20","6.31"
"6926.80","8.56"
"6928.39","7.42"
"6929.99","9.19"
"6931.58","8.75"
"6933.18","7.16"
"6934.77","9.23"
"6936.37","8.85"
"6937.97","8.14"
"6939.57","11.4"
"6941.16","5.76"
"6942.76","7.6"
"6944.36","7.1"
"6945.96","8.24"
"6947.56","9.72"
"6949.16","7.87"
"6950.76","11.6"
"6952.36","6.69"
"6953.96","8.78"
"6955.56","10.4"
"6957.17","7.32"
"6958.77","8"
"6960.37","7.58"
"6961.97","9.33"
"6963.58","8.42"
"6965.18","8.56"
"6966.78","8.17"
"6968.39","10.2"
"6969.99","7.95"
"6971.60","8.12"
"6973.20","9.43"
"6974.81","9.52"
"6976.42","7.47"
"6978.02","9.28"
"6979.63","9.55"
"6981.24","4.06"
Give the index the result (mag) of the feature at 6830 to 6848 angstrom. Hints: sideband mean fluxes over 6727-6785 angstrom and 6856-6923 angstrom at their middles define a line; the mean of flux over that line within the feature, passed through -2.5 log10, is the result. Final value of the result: 0.08 mag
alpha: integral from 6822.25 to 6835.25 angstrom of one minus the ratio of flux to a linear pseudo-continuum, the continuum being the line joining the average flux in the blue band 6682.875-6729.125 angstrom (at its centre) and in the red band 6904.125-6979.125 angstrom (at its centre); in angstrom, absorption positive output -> 1.9 angstrom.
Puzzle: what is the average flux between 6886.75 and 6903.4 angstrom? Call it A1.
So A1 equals 8.6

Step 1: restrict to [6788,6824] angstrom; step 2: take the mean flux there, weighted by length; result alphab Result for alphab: 8.98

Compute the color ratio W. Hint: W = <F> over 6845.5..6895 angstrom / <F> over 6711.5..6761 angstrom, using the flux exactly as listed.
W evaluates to 0.95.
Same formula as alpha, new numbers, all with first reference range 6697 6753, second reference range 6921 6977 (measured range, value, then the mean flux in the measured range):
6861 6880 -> -0.6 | 8.94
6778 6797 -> 1.2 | 8.43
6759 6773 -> -0.1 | 9.14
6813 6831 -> 1.4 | 8.2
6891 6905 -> -0.8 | 9.06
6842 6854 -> 1.1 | 7.99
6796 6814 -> -0.5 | 9.17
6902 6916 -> -0.6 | 8.89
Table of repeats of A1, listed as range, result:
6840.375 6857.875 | 8.43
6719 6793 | 8.98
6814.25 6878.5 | 8.55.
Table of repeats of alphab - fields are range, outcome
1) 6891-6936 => 8.48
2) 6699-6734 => 9.21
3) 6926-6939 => 8.46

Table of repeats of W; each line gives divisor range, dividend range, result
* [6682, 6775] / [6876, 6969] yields 0.92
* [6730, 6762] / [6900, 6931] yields 0.90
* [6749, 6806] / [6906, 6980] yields 0.96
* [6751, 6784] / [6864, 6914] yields 0.99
